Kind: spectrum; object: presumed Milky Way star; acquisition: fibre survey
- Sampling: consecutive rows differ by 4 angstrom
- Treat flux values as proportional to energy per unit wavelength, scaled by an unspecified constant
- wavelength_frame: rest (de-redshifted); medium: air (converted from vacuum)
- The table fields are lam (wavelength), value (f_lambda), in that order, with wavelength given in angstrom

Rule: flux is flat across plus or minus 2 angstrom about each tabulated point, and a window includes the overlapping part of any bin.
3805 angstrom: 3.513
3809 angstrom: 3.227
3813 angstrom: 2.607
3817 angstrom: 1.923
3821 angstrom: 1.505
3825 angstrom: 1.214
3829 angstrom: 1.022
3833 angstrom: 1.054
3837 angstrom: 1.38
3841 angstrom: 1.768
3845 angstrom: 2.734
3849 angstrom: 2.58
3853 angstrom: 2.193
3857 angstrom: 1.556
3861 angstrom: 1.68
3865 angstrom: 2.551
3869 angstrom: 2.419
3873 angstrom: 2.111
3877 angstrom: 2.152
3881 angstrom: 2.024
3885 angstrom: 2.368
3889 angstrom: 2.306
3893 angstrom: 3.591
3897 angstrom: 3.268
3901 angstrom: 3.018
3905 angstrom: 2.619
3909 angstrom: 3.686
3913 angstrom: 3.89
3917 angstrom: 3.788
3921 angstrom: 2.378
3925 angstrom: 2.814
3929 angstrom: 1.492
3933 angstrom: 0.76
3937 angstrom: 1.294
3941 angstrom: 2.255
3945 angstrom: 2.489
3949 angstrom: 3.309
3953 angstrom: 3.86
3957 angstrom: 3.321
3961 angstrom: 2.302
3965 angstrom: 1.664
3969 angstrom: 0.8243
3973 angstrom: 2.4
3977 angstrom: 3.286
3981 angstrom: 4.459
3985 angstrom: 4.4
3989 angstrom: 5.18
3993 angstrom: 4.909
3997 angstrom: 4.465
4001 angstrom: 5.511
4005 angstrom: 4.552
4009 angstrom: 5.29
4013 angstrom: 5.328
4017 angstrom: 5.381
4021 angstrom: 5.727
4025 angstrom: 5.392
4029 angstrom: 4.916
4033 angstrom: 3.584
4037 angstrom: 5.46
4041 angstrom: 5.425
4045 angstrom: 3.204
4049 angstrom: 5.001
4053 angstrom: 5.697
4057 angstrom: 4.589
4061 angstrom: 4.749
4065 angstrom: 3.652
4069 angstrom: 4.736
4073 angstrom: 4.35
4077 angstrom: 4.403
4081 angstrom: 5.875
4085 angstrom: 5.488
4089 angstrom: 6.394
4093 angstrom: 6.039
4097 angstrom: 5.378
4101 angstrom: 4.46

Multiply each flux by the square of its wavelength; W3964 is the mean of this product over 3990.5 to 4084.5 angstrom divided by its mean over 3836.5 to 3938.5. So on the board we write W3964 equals 2.2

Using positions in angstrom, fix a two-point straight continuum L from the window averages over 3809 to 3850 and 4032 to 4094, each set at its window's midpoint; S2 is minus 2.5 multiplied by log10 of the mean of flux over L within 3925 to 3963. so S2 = 0.39 mag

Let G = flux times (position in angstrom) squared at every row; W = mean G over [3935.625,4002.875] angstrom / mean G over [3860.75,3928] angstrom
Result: 1.2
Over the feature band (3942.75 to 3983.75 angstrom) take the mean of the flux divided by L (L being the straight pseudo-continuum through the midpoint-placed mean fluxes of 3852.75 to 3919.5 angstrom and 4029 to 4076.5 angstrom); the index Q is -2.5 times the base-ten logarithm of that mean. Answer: 0.25 mag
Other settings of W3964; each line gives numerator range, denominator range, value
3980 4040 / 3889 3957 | 1.87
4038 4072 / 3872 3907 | 1.93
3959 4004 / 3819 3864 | 2.26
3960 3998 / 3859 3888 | 1.64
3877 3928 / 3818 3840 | 2.35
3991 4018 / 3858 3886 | 2.50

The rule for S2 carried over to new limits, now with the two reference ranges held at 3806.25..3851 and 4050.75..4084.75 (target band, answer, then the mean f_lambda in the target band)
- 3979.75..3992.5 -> -0.23 mag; 4.72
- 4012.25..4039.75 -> -0.19 mag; 5.11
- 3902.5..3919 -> -0.19 mag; 3.48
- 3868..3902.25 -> 0.02 mag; 2.58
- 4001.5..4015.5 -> -0.24 mag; 5.12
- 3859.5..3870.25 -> 0.07 mag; 2.23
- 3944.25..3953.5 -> 0.05 mag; 3.21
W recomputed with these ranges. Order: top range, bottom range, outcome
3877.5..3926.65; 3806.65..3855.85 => 1.58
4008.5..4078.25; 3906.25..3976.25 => 2.02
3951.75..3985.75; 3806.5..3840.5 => 1.75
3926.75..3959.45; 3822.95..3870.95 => 1.34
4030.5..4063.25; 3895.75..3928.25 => 1.62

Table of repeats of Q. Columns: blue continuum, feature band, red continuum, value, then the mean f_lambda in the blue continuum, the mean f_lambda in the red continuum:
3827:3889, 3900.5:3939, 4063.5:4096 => 0.10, 1.98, 5.15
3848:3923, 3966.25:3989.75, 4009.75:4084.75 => 0.21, 2.64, 4.88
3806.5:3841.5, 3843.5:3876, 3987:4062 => 0.05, 1.77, 4.97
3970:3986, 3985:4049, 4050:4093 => -0.21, 3.41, 5.04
